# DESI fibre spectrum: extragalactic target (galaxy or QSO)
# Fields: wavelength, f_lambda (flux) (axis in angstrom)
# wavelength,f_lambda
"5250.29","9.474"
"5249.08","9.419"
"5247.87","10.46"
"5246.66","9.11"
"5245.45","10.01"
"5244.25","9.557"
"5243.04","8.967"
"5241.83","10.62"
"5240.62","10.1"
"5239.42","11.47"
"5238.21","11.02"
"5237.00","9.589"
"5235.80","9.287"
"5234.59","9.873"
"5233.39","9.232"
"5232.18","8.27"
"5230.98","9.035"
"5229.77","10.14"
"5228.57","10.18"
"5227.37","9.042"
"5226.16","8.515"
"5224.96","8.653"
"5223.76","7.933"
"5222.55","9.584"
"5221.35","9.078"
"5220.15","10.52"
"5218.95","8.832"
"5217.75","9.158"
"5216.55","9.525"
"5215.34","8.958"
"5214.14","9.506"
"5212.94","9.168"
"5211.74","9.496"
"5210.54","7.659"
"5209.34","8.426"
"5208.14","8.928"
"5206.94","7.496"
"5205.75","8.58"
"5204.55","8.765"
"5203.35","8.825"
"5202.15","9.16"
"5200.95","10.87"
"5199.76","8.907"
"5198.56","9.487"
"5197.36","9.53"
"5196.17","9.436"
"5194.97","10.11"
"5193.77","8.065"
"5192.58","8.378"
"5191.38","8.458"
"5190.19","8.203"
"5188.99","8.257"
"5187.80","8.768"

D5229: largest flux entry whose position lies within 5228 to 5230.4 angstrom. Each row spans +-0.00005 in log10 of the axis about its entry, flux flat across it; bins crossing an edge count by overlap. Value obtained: 10.18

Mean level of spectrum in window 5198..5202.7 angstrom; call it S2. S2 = 9.62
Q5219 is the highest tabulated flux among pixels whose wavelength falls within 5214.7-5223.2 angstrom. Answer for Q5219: 10.52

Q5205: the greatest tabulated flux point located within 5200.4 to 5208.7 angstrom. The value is 10.87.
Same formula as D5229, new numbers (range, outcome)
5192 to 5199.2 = 10.11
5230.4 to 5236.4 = 9.873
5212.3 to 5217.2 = 9.525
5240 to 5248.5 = 10.62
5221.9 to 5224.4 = 9.584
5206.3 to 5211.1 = 8.928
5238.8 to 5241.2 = 11.47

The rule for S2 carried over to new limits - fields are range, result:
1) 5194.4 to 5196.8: 9.78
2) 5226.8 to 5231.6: 9.61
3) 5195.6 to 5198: 9.5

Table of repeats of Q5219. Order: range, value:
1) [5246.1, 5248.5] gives 10.46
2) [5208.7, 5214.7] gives 9.506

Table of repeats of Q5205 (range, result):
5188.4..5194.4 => 8.458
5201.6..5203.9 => 9.16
